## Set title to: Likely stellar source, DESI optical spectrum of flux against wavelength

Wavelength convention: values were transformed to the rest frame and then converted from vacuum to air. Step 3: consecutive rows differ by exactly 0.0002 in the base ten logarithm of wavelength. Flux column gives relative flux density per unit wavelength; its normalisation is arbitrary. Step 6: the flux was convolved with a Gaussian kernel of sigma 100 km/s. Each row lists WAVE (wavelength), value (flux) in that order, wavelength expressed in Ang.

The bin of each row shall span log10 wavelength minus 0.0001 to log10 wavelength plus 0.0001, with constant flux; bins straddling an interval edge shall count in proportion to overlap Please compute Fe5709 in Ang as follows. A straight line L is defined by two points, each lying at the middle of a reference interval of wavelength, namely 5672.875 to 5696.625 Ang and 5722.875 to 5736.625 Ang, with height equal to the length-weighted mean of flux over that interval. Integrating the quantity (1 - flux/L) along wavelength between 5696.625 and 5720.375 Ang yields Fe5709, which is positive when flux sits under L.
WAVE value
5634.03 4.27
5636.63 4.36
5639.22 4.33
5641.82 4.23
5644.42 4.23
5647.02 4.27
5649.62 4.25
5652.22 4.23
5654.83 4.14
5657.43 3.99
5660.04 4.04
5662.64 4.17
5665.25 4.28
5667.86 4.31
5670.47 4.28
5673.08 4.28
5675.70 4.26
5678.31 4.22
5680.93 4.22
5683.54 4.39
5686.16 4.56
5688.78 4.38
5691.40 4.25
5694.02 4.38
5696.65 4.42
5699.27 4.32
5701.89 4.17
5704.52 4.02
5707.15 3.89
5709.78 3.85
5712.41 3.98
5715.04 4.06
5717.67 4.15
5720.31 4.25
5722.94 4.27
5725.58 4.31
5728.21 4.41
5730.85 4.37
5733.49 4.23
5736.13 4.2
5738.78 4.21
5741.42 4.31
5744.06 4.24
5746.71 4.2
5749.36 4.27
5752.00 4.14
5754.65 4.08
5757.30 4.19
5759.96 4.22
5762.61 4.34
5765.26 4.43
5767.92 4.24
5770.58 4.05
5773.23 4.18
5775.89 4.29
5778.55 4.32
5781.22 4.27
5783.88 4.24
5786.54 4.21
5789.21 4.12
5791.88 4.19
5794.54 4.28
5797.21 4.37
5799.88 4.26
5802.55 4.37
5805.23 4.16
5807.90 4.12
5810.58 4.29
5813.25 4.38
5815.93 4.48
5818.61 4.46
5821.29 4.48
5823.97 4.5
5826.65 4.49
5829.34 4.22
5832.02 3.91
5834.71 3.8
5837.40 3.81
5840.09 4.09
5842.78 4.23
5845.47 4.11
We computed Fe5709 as 1.3 Ang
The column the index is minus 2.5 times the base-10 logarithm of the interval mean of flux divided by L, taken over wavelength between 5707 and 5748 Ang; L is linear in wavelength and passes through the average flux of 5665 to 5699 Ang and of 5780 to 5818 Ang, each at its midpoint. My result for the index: 0.03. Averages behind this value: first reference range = 4.33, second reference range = 4.27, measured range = 4.19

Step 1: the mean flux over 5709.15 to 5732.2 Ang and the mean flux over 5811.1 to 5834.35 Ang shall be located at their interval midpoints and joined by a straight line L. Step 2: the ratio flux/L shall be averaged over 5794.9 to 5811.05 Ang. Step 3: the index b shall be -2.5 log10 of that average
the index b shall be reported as 0.01 mag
